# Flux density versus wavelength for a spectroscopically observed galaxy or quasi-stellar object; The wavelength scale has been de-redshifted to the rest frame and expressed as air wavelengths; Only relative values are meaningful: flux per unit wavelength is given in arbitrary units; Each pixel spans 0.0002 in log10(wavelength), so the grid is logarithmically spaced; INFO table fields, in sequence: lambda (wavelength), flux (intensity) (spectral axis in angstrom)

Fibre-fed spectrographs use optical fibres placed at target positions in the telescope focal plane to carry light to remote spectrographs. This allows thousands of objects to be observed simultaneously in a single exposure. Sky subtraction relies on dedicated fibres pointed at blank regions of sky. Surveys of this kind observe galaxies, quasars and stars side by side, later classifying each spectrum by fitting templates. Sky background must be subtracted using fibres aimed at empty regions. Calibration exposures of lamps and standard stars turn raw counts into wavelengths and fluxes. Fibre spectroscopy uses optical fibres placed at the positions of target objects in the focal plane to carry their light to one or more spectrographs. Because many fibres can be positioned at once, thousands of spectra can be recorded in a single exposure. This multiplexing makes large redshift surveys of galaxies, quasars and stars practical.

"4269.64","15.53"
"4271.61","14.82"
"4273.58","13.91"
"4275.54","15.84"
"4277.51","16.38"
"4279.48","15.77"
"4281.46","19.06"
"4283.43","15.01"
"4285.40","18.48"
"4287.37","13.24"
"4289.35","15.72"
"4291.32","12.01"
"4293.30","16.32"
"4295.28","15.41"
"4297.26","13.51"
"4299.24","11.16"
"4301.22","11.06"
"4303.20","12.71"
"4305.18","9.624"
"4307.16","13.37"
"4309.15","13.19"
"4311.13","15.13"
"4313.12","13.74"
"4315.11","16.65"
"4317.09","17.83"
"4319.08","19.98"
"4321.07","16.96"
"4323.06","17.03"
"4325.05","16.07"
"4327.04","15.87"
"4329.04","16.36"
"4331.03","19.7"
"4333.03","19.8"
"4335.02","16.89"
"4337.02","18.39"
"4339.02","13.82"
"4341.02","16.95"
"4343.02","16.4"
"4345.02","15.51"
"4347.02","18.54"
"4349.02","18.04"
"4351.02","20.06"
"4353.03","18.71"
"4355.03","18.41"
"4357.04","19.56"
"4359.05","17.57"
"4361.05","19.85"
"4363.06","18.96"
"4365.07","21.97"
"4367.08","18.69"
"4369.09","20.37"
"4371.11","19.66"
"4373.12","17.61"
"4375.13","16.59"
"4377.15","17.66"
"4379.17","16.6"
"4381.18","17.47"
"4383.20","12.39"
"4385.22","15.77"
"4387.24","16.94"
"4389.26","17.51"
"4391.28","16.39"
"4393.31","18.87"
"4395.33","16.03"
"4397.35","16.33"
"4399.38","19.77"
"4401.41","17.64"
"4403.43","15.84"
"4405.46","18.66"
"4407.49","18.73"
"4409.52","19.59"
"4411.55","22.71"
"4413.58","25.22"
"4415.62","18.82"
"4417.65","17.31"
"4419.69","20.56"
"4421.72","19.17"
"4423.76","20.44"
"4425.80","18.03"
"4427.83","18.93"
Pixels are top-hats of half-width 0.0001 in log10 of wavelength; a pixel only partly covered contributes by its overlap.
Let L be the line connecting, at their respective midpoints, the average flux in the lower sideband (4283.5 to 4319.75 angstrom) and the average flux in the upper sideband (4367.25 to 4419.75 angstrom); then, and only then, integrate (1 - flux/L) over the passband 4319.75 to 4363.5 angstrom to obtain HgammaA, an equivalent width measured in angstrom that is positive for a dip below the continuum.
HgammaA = -4.7 angstrom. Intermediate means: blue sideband 14.4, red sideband 18.1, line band 17.7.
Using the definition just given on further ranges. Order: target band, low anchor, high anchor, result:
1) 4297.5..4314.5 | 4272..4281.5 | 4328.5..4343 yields 4.06 angstrom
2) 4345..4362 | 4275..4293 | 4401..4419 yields -0.80 angstrom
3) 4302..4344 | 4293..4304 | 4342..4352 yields -1.36 angstrom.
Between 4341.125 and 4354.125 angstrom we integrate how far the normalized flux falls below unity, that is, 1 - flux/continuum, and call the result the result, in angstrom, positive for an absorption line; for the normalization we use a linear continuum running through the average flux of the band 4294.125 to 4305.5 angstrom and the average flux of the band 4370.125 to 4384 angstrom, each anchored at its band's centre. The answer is -2.2 angstrom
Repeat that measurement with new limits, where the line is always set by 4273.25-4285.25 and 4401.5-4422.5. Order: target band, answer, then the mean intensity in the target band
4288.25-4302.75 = 2.71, 13.6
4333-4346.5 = 0.85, 16.7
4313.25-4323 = -0.09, 17.4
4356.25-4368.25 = -0.72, 19.5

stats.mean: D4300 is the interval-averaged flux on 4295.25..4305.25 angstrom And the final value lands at 12.2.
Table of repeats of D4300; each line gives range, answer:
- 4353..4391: 18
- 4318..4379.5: 18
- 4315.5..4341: 17.4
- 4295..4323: 14.4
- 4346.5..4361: 18.8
